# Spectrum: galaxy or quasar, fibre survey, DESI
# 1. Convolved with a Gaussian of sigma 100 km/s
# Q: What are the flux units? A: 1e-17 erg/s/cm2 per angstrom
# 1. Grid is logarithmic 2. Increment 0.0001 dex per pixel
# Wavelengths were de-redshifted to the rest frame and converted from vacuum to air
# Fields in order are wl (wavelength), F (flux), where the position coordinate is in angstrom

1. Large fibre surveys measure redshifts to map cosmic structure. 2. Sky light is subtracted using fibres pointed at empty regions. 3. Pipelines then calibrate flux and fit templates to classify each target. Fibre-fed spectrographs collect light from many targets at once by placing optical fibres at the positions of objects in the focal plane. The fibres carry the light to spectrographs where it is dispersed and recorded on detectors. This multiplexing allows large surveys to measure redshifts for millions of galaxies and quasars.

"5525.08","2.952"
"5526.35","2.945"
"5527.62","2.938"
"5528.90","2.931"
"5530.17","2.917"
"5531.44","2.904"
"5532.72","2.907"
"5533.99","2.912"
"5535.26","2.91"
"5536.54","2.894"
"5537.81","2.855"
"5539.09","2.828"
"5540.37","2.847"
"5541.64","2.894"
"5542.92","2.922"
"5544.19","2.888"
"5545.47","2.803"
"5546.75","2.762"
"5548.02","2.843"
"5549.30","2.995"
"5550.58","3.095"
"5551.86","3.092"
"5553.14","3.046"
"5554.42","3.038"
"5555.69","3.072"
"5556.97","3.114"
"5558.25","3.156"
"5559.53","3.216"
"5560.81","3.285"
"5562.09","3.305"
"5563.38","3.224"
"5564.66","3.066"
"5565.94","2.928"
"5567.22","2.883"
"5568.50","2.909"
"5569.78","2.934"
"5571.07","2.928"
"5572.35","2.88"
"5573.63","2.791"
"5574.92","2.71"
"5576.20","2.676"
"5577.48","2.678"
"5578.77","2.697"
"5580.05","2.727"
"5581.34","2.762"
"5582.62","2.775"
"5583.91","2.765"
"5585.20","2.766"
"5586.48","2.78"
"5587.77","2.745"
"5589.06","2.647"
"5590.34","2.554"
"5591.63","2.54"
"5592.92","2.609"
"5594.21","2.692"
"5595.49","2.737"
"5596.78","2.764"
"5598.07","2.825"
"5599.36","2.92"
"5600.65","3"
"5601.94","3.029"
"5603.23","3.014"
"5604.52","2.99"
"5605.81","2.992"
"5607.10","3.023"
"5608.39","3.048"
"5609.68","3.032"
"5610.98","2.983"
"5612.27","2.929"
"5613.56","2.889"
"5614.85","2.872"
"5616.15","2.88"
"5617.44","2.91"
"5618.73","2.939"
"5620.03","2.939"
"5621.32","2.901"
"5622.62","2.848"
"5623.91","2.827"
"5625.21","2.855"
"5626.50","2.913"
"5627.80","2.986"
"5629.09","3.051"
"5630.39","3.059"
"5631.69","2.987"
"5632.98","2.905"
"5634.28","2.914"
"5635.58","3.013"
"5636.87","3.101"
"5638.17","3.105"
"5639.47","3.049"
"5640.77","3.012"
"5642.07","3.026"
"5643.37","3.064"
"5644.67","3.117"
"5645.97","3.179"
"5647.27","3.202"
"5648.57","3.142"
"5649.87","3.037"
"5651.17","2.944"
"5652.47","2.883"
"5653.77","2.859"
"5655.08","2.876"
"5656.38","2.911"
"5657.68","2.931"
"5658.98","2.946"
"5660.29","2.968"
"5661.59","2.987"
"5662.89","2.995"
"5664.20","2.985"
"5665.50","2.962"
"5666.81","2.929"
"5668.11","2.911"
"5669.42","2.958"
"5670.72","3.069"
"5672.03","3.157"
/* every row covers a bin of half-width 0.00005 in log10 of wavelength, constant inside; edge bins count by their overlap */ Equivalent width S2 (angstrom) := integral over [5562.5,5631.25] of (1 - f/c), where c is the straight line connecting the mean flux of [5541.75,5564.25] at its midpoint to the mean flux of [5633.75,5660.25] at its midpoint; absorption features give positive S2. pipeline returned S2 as 3.74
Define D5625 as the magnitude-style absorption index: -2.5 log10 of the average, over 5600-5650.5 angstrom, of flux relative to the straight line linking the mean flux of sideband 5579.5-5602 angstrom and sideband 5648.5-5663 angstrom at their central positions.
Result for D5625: -0.05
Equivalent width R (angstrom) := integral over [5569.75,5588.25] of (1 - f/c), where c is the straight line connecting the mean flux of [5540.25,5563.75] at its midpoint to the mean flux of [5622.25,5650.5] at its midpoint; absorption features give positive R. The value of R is 1.6 angstrom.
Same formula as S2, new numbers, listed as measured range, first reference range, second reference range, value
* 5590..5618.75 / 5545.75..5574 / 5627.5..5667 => 1.3 angstrom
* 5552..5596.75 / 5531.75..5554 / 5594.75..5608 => 0.8 angstrom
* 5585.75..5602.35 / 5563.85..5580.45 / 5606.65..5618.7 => 0.8 angstrom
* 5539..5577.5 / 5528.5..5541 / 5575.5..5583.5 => -2.3 angstrom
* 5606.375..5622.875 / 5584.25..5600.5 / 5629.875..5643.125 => -0.4 angstrom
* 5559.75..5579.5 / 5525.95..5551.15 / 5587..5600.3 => -1.0 angstrom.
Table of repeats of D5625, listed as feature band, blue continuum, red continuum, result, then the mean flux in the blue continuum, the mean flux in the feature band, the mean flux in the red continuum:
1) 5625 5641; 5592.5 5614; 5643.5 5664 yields -0.01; 2.91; 3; 3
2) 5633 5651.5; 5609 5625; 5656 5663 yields -0.04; 2.91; 3.06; 2.96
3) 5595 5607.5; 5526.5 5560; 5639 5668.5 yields 0.02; 2.95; 2.93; 3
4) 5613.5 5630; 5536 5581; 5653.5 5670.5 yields 0.01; 2.94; 2.91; 2.94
